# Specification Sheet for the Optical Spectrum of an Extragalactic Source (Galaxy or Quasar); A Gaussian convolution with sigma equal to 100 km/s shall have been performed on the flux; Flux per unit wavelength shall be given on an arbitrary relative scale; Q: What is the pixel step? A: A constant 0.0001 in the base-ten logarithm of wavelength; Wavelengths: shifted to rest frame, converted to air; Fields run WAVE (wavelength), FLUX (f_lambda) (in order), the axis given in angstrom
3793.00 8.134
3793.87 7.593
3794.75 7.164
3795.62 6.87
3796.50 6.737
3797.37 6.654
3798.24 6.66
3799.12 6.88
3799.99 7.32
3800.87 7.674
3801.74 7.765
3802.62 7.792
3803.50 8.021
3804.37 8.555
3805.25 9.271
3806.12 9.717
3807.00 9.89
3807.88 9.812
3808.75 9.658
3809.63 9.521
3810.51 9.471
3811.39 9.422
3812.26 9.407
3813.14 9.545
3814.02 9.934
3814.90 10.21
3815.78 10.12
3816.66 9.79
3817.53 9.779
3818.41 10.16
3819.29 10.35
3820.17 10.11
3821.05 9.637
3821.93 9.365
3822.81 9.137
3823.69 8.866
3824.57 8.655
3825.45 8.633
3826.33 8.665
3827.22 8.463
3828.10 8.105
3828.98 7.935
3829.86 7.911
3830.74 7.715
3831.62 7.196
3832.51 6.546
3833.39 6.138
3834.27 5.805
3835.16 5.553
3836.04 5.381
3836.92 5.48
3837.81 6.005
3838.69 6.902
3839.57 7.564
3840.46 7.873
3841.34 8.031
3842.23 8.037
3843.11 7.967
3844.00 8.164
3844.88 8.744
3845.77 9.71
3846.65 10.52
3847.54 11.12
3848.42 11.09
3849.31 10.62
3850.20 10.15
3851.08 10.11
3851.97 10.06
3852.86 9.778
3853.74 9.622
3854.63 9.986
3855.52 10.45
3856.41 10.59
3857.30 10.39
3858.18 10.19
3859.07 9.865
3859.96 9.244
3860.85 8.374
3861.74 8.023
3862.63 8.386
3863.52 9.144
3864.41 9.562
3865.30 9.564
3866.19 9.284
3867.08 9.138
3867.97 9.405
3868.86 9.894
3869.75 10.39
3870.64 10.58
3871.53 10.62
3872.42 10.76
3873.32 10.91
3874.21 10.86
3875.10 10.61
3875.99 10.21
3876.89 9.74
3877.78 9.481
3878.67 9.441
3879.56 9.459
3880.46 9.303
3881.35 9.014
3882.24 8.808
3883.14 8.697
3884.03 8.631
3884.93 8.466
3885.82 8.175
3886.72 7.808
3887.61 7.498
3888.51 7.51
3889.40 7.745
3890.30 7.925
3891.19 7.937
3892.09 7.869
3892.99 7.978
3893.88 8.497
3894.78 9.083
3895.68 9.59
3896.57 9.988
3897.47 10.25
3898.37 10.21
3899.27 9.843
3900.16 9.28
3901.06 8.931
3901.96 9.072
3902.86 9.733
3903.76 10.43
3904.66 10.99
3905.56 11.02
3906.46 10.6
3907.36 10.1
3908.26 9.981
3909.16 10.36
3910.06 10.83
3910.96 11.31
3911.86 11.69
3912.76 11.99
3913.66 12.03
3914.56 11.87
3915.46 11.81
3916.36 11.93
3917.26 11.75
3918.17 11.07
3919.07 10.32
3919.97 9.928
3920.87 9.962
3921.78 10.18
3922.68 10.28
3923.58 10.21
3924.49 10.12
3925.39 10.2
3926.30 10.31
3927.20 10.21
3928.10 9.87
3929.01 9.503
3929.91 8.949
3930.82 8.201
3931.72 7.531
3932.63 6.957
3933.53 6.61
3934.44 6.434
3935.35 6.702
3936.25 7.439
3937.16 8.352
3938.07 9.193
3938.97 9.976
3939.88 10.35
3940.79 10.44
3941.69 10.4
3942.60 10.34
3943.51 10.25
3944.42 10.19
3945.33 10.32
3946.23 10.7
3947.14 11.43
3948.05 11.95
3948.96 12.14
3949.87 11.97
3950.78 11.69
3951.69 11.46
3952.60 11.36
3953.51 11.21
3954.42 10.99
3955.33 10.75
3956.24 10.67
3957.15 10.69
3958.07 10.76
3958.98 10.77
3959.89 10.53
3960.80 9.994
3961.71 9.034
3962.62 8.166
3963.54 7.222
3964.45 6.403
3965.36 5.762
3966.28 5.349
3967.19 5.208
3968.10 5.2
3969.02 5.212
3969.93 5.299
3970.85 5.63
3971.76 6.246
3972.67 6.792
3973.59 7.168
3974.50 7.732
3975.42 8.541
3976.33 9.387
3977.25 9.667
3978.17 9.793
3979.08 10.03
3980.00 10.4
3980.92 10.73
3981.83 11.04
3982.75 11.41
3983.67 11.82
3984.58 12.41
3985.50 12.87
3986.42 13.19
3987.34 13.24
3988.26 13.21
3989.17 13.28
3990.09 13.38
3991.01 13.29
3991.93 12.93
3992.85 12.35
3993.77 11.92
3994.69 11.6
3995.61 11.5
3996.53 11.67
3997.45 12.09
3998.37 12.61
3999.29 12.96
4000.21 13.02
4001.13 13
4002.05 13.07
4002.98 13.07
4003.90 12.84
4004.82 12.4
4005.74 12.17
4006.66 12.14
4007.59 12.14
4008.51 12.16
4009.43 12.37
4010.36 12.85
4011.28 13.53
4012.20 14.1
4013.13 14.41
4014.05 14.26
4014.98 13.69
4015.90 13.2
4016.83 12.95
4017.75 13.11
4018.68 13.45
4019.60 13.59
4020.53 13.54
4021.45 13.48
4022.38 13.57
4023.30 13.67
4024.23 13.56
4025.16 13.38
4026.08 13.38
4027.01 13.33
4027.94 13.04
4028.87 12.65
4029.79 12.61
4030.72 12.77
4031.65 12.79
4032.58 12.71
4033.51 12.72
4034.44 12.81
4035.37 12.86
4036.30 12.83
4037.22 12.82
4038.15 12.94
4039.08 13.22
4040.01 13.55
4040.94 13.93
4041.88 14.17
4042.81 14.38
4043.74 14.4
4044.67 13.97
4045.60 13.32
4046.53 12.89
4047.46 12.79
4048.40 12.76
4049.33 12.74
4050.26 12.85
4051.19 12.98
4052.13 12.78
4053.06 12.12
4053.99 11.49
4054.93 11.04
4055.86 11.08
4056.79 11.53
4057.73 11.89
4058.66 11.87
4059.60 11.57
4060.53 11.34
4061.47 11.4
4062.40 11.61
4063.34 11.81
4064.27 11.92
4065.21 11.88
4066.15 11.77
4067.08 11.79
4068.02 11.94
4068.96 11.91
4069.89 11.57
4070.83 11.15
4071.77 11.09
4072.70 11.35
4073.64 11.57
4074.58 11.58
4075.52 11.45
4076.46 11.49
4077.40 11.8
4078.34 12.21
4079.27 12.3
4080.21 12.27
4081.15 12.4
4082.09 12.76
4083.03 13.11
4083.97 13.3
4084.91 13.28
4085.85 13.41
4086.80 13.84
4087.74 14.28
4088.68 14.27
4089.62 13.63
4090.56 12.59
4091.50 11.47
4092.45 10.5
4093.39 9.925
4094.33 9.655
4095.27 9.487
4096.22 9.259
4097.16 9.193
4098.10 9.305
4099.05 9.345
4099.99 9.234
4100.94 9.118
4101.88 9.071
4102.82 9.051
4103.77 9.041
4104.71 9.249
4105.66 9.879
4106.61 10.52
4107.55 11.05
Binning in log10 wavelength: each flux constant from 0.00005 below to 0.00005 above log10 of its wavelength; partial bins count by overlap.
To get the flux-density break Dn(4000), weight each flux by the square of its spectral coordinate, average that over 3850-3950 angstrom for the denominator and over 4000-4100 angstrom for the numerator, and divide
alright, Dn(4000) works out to 1.38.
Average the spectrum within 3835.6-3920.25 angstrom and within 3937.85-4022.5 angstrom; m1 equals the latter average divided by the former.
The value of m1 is 1.15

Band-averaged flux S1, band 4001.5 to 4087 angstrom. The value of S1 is 12.7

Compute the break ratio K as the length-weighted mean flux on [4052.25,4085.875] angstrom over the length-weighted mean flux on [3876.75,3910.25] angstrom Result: 1.29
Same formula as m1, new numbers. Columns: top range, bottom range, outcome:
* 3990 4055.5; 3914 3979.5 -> 1.39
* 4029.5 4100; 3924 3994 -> 1.25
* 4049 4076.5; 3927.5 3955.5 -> 1.20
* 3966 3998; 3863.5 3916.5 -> 1.04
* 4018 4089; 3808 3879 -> 1.38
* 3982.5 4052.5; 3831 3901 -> 1.45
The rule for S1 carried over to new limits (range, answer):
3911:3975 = 9.43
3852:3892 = 9.34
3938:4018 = 10.9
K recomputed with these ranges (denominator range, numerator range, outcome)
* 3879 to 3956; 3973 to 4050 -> 1.28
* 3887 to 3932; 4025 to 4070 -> 1.27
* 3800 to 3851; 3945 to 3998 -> 1.17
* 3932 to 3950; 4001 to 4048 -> 1.38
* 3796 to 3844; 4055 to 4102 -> 1.40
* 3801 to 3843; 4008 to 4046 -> 1.58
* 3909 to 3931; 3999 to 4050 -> 1.24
